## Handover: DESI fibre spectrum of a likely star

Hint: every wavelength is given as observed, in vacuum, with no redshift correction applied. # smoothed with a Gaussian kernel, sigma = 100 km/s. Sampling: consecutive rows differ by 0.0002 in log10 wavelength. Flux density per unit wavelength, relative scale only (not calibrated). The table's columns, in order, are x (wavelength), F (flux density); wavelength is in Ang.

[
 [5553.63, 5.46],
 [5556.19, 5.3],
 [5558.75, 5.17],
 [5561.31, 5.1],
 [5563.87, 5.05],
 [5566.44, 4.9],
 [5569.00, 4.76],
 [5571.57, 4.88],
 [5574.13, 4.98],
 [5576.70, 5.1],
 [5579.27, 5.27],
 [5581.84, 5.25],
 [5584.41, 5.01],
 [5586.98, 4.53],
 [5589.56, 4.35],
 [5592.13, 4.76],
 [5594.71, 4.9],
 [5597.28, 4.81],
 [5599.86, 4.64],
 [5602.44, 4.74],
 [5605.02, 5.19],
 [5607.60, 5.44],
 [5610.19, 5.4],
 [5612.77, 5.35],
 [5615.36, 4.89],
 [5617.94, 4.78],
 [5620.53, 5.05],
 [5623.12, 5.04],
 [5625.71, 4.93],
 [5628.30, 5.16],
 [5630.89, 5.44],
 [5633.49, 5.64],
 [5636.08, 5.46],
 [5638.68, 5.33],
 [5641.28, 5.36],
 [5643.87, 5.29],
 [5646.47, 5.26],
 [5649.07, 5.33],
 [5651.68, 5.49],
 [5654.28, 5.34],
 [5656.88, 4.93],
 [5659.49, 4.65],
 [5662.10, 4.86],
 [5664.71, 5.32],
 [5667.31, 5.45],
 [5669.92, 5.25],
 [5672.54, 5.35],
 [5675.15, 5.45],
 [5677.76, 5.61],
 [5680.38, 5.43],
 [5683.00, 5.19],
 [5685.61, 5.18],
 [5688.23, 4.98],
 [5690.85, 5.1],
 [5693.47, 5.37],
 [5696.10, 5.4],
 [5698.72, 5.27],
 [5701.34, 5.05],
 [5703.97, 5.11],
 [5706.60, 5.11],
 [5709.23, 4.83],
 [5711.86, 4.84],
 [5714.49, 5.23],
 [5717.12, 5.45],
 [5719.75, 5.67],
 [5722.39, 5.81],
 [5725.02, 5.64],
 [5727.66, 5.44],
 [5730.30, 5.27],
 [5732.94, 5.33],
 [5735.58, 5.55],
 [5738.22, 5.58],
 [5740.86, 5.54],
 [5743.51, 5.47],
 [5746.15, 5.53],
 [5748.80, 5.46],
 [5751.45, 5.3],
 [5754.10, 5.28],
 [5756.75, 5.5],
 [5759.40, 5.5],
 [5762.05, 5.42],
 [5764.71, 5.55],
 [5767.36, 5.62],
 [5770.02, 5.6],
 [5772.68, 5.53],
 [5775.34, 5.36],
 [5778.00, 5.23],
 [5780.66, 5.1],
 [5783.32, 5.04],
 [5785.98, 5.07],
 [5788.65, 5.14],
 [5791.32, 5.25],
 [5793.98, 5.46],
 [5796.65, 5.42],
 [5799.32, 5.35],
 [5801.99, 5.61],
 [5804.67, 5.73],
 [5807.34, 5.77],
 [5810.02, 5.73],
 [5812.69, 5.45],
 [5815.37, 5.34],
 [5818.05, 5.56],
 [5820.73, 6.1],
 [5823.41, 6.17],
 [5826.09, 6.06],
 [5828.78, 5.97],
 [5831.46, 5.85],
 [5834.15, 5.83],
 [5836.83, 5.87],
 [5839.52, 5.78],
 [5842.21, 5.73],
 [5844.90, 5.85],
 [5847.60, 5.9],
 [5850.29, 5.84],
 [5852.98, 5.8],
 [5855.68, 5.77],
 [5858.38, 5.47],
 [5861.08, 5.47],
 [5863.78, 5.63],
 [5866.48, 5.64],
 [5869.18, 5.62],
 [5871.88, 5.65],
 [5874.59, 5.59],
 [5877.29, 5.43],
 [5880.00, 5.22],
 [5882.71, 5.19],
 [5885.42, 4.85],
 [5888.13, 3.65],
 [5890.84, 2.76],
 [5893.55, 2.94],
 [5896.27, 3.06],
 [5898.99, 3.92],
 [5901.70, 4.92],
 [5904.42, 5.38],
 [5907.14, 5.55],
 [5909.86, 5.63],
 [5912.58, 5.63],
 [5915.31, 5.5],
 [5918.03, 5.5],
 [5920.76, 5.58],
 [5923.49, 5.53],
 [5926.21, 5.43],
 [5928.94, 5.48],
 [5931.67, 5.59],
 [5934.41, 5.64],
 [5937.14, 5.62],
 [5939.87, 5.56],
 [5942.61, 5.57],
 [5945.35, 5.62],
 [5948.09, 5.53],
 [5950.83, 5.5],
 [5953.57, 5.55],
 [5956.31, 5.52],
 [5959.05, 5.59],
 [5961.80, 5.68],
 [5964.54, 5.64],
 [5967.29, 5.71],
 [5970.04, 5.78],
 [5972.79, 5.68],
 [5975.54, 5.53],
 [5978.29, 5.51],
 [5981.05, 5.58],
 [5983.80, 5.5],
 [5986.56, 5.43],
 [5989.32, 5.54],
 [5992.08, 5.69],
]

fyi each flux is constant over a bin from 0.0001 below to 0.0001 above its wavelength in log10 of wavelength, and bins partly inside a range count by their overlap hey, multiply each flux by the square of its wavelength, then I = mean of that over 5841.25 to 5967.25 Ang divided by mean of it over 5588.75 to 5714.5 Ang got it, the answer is 1.12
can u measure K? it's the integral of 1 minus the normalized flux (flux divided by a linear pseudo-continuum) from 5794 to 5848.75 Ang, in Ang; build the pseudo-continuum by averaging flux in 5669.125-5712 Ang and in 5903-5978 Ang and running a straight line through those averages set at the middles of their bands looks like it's -3.5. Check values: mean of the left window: 5.22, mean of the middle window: 5.75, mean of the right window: 5.57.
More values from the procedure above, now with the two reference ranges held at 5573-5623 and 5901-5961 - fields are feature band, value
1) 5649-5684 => -1.19 Ang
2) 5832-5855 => -1.89 Ang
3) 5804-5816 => -0.65 Ang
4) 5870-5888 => 0.74 Ang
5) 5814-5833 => -1.83 Ang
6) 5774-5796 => 0.29 Ang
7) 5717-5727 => -0.91 Ang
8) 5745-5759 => -0.51 Ang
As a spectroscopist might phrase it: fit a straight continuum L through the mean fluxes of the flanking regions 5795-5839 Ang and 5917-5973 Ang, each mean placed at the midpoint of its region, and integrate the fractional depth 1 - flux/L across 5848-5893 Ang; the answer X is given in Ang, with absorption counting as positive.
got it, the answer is 3.8 Ang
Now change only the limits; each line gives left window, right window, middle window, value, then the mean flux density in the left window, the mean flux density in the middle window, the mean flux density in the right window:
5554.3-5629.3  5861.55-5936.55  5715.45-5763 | -4.3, 4.99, 5.48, 5.07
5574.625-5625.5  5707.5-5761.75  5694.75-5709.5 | 0.4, 4.97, 5.15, 5.41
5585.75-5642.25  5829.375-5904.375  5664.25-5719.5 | -1.7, 5.05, 5.24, 5.17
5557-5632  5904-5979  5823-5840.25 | -1.7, 5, 5.93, 5.58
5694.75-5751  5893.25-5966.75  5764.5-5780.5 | -0.3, 5.36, 5.45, 5.32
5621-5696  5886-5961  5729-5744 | -0.7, 5.26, 5.46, 5.11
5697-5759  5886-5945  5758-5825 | -3.2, 5.36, 5.49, 4.98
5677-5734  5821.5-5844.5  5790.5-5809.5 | 0.7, 5.28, 5.53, 5.91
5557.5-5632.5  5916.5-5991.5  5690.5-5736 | -1.0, 5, 5.3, 5.57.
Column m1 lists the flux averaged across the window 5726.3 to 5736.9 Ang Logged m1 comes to 5.4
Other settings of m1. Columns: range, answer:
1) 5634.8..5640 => 5.39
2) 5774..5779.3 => 5.3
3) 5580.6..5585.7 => 5.13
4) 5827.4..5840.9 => 5.86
